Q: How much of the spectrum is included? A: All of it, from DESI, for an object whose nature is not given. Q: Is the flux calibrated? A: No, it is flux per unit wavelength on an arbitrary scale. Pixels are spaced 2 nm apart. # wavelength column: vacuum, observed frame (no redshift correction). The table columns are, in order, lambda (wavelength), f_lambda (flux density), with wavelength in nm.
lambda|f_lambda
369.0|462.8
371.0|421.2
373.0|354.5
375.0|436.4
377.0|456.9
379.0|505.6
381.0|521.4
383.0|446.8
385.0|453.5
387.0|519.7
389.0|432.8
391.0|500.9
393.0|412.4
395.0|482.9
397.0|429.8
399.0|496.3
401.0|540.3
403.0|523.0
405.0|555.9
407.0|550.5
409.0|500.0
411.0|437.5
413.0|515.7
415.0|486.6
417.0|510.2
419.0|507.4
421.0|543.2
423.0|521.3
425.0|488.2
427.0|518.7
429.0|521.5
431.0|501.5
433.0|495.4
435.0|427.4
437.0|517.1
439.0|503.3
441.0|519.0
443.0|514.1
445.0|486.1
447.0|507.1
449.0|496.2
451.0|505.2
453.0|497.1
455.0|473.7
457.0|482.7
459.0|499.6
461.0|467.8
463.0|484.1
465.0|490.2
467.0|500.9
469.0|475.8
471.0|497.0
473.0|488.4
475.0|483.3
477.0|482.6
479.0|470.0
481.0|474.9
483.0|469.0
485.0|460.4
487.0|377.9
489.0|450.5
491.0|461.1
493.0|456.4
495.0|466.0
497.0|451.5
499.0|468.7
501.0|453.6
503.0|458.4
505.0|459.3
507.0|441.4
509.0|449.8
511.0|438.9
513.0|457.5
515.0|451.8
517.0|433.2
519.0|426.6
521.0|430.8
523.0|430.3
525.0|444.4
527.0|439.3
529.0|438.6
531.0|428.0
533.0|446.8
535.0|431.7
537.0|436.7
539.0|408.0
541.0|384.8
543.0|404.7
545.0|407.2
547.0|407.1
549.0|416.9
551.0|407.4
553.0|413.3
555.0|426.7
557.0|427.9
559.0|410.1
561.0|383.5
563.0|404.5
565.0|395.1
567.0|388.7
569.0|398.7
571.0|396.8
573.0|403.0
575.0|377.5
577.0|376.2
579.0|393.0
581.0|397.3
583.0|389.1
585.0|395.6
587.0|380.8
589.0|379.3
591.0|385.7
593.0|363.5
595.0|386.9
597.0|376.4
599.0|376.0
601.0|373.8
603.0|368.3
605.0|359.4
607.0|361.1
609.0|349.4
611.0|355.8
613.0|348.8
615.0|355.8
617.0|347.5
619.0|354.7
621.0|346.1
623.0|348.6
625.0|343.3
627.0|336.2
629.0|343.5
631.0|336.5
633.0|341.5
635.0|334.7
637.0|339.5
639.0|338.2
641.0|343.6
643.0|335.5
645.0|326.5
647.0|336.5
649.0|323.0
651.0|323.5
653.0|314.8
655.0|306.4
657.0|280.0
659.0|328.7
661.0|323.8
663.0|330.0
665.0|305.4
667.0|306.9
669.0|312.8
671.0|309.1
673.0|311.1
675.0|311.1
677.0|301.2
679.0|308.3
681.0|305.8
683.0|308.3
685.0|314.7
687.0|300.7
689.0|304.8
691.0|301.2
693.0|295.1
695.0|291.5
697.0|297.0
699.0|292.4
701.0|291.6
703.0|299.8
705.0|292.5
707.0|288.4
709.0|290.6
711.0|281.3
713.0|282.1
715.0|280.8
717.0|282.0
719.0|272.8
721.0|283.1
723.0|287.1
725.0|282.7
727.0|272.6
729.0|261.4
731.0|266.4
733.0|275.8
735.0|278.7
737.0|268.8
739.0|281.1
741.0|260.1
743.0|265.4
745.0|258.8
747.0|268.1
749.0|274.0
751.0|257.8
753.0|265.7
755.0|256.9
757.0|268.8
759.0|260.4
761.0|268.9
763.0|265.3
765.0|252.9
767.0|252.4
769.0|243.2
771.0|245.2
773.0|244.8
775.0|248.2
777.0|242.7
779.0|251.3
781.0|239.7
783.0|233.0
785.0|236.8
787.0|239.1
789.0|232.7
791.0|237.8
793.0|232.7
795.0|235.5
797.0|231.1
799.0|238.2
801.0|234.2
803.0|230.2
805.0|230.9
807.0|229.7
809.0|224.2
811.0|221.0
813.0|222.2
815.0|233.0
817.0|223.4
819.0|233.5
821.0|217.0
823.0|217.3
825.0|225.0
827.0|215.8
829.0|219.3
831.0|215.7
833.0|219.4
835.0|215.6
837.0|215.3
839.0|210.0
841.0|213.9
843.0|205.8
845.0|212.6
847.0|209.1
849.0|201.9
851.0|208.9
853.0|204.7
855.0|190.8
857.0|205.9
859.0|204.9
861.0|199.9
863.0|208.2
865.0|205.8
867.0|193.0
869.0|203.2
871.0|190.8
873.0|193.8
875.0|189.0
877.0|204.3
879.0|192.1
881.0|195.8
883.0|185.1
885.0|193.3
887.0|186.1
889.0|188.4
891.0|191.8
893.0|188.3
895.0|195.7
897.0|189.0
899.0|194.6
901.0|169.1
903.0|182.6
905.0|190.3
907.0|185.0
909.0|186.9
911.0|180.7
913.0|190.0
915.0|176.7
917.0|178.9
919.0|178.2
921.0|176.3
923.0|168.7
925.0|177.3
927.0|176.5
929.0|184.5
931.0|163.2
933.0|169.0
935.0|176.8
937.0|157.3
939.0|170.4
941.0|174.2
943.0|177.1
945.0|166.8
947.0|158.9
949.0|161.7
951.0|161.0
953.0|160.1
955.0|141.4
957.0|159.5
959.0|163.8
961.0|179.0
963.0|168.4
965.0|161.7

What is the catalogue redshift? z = 0.000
